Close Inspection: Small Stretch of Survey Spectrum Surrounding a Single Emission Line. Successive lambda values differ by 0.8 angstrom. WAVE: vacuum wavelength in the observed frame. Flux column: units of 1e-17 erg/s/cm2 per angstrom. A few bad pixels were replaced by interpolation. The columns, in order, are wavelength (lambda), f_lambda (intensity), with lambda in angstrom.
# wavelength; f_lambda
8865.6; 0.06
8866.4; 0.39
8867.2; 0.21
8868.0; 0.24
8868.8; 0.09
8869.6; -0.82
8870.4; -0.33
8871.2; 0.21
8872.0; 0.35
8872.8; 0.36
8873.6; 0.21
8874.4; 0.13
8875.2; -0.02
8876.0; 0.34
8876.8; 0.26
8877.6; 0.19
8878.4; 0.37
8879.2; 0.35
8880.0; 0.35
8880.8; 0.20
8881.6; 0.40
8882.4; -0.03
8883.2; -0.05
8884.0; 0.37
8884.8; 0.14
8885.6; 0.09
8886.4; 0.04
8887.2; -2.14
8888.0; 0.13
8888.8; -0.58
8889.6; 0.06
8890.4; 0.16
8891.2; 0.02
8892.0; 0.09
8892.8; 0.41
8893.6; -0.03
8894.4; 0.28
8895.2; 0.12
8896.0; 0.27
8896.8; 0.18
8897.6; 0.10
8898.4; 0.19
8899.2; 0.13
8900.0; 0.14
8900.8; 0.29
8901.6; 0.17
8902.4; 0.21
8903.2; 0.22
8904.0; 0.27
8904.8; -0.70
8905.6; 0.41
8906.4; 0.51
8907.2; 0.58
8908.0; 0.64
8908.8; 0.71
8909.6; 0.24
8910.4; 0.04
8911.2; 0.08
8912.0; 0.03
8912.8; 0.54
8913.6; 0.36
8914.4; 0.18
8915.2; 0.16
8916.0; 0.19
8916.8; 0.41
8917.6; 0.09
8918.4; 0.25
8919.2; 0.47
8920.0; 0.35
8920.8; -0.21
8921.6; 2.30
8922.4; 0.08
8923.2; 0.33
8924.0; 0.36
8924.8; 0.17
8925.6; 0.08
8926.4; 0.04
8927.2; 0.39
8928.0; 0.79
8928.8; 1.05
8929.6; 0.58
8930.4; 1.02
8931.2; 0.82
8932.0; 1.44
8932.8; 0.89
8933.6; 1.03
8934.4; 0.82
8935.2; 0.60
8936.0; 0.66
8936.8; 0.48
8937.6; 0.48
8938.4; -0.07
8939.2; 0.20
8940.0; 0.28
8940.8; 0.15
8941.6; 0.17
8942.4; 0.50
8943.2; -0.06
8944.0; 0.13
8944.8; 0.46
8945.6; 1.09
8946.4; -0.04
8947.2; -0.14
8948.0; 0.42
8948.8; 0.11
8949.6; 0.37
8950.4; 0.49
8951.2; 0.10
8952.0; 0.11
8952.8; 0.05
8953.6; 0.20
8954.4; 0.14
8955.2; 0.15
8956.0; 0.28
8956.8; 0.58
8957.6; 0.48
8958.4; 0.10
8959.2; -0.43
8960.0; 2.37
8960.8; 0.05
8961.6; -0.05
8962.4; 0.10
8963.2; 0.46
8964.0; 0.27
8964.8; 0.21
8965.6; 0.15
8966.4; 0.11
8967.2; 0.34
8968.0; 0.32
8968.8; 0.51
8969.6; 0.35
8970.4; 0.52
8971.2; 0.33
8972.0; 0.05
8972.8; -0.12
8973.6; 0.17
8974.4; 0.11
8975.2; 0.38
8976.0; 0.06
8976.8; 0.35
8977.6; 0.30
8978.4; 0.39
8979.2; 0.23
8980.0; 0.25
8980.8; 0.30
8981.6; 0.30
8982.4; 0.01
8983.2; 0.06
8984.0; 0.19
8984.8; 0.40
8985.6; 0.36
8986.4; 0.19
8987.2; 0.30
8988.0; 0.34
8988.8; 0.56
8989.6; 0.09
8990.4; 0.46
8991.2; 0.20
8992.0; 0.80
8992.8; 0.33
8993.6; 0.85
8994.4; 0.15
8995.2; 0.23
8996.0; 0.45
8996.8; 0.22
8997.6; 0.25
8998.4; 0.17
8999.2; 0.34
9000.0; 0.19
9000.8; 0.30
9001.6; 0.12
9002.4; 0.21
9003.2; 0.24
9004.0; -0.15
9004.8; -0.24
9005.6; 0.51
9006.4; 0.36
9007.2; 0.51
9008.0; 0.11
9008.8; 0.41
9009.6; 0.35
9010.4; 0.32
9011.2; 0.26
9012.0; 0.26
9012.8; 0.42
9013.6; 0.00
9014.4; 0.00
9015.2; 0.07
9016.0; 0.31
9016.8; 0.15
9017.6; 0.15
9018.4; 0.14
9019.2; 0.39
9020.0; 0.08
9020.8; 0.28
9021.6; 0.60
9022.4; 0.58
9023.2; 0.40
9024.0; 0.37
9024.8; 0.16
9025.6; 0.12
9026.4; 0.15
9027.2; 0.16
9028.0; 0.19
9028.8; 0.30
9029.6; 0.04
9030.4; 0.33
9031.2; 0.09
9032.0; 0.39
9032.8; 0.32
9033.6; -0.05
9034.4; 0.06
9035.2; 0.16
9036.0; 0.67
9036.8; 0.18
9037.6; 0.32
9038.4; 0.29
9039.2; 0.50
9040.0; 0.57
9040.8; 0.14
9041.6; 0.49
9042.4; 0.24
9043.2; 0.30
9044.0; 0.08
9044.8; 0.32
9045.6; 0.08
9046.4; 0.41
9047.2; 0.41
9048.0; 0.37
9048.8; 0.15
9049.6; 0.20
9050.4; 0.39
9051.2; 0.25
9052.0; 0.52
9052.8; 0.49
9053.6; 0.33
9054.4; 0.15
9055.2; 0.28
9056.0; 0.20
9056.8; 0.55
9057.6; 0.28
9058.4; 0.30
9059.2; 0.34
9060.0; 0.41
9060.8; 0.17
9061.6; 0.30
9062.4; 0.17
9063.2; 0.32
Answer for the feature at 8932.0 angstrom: H-gamma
